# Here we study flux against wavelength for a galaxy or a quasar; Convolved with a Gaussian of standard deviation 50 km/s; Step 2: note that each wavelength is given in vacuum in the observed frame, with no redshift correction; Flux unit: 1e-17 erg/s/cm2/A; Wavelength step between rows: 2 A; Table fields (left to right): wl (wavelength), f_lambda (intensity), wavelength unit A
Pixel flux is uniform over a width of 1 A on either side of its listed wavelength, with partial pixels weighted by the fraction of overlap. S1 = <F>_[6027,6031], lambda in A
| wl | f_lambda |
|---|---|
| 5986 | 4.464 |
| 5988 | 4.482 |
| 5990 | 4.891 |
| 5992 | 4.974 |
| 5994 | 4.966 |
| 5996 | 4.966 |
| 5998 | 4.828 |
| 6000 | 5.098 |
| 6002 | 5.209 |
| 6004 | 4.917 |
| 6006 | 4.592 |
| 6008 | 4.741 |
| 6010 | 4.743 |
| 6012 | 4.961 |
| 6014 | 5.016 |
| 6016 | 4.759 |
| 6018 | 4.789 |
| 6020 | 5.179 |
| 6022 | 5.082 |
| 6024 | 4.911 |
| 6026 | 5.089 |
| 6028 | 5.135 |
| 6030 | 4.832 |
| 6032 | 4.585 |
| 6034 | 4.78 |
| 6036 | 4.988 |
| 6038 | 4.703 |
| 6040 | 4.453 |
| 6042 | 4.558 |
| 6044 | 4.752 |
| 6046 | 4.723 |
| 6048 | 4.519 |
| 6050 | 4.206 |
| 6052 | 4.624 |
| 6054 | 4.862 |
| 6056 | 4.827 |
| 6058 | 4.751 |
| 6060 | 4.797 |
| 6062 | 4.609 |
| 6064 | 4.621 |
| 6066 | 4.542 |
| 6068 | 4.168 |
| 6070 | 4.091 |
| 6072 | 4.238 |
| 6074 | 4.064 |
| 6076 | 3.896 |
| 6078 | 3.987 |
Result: 4.98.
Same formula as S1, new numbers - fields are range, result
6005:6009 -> 4.67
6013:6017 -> 4.89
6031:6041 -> 4.7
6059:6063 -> 4.7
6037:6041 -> 4.58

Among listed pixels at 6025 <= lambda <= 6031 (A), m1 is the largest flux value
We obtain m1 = 5.135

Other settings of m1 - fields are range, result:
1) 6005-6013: 4.961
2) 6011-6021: 5.179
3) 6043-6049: 4.752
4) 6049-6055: 4.862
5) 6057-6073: 4.797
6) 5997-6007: 5.209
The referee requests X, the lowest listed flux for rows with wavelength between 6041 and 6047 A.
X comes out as 4.558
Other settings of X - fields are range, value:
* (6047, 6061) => 4.206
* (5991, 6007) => 4.592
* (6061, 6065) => 4.609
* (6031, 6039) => 4.585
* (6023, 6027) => 4.911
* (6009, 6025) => 4.743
